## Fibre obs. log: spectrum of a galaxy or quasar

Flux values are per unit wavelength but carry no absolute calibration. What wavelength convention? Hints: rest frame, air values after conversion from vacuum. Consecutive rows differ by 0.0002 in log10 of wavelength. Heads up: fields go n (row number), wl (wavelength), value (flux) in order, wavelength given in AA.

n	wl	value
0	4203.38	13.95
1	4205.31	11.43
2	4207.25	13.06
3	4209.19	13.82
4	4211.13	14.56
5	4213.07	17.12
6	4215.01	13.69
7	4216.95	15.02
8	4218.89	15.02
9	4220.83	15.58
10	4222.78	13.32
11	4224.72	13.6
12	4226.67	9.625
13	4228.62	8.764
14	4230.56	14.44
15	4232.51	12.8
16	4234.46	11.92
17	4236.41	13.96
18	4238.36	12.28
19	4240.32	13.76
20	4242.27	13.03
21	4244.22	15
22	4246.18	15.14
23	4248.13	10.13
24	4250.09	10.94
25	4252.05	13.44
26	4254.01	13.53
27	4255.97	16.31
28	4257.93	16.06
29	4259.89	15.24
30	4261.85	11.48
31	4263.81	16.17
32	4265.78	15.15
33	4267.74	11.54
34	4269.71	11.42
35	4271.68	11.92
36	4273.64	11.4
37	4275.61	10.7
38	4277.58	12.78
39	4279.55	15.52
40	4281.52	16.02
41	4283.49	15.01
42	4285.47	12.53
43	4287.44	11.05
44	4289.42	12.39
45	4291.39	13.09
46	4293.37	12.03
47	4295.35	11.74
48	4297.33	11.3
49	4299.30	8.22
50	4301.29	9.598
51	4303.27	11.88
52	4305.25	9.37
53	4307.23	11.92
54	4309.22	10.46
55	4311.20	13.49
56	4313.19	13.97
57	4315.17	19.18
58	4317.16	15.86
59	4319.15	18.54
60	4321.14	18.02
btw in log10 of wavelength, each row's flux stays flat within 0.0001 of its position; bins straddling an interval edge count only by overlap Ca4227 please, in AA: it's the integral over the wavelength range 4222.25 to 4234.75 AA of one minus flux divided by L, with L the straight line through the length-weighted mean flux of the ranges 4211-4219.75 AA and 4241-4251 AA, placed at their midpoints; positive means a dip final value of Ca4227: 1.9 AA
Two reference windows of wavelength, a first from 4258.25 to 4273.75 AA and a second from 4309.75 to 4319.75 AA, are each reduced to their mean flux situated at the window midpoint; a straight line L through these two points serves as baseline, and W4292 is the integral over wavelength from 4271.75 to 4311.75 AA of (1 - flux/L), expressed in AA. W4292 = 7.04 AA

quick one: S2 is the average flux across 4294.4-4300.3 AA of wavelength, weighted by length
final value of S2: 10.4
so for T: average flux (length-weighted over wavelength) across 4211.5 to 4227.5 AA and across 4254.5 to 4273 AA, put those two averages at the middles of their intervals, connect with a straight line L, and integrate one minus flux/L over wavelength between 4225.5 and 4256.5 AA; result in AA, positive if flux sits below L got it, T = 2.8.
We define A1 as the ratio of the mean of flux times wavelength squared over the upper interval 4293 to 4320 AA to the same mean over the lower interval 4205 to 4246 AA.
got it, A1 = 1.0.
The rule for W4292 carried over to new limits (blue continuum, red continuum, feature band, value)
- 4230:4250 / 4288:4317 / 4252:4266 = -2.1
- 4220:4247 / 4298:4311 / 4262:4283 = -2.9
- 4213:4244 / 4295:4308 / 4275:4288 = -2.6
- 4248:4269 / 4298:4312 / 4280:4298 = -1.7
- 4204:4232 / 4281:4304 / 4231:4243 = 0.1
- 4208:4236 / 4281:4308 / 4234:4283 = -3.0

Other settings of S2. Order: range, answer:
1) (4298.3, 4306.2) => 9.78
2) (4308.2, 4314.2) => 12.7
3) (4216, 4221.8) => 15.2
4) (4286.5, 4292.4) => 12.2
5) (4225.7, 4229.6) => 9.22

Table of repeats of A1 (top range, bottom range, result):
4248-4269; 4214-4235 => 1.07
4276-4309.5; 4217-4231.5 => 0.95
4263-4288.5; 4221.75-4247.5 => 1.04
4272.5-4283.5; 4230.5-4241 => 1.05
